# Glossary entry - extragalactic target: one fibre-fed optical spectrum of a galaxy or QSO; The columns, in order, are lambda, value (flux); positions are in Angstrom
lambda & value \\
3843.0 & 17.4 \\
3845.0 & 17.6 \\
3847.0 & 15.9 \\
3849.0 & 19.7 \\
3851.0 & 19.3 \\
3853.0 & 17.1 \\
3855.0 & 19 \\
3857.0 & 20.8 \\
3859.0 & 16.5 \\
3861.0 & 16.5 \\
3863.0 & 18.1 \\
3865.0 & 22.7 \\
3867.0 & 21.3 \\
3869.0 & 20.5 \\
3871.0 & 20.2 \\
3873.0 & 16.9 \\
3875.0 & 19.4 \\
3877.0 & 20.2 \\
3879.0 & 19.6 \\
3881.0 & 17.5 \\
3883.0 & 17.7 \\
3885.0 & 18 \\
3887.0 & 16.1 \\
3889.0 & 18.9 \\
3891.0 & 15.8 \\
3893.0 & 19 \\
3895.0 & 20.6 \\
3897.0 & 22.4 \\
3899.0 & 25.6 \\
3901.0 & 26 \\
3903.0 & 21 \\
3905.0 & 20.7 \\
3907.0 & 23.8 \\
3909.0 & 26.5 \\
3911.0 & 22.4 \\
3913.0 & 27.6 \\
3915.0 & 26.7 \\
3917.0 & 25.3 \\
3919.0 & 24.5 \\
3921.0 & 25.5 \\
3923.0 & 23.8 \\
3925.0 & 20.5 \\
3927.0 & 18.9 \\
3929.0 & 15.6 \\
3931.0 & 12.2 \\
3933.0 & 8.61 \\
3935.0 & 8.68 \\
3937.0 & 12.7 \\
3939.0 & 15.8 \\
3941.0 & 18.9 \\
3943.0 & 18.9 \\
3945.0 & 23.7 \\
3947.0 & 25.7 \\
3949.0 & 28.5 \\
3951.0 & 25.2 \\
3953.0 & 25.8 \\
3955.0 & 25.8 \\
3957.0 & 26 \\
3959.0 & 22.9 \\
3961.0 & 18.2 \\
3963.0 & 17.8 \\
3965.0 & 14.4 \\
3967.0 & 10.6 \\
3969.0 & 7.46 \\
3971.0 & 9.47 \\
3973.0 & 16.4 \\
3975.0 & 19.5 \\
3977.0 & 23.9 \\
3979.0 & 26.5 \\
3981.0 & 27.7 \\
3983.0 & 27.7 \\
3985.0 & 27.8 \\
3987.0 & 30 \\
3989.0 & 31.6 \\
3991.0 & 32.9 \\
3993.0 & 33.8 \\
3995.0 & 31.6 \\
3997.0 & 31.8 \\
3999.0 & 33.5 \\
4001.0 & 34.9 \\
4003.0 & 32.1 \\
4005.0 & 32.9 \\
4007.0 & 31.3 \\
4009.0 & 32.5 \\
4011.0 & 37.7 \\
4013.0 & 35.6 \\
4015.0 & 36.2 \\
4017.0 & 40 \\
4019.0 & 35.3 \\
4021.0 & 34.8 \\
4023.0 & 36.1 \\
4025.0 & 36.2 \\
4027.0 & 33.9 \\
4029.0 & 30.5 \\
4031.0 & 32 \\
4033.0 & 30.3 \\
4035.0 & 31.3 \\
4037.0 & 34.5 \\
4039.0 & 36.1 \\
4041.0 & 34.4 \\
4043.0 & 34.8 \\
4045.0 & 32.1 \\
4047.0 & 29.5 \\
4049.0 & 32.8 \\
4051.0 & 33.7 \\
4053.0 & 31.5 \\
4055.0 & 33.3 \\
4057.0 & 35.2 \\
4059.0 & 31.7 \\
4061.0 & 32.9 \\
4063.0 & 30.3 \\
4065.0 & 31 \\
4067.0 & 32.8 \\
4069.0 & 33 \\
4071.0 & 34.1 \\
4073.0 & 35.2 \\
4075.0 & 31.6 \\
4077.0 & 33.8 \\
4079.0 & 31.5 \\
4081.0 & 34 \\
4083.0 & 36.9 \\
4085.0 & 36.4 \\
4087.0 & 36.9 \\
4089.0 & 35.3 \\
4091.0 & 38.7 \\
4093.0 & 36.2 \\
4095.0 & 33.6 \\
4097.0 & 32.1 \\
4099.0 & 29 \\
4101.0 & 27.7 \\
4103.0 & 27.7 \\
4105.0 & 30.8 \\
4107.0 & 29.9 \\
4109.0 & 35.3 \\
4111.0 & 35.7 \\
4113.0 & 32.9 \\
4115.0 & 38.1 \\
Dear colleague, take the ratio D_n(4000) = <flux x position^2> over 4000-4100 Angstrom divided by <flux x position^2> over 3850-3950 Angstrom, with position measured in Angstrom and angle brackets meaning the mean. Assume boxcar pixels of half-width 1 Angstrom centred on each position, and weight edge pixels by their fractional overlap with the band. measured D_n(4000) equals 1.82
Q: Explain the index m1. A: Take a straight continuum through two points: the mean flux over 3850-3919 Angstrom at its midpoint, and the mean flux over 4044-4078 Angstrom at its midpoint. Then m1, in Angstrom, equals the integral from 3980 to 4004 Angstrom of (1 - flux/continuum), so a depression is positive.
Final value -2.9 Angstrom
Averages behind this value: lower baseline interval 20.6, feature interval 31.3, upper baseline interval 32.6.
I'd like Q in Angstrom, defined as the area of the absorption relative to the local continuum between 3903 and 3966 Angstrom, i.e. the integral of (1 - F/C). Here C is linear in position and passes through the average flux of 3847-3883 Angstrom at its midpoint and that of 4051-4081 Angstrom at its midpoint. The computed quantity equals 7.01 Angstrom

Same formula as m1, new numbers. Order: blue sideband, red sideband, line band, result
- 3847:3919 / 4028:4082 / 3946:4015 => 3.3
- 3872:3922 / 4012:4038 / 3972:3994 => 2.3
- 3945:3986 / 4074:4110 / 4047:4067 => -1.6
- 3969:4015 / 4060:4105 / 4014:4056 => -4.0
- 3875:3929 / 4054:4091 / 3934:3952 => 3.5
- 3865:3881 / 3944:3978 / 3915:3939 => 2.2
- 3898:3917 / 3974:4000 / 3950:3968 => 4.4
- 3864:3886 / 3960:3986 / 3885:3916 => -4.4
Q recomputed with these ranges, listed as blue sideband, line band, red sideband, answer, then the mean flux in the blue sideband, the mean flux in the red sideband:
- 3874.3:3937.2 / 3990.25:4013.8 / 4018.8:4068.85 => -3.4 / 20.2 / 33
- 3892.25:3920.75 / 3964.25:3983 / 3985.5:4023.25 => 7.9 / 23.8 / 33.8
